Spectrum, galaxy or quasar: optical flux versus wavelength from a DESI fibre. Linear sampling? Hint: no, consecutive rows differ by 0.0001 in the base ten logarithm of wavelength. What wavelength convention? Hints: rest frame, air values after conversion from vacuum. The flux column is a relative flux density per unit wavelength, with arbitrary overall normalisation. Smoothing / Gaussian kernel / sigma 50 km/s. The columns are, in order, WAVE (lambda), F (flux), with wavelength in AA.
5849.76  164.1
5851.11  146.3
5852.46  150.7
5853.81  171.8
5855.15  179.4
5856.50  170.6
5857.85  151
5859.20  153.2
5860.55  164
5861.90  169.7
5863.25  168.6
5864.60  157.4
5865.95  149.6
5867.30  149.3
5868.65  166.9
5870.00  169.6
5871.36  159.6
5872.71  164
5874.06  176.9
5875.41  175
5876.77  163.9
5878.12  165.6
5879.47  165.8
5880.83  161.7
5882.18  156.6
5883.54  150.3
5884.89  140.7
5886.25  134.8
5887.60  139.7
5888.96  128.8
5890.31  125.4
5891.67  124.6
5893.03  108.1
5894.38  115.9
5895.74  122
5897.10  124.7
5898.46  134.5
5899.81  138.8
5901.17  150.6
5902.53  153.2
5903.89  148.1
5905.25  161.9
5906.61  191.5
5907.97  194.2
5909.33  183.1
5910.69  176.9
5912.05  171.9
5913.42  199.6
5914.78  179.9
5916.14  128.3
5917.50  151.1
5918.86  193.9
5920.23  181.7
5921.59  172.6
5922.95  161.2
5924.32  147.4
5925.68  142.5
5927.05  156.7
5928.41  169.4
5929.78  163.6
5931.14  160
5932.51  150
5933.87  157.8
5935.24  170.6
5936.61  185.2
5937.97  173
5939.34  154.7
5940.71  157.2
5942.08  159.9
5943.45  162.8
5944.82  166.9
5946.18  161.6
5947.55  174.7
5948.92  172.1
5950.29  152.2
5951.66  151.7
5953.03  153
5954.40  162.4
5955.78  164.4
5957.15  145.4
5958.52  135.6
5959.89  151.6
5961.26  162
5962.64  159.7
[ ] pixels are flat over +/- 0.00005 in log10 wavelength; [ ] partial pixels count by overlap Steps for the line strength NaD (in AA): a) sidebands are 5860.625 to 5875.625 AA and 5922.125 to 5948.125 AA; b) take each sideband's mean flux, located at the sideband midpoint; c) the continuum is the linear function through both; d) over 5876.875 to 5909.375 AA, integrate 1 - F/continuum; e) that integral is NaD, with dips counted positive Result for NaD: 3.4 AA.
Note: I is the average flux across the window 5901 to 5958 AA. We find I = 165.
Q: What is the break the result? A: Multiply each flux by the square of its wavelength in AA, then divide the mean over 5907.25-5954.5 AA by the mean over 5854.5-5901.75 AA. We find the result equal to 1.12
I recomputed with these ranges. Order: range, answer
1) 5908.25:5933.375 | 166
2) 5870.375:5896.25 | 147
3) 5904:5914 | 180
